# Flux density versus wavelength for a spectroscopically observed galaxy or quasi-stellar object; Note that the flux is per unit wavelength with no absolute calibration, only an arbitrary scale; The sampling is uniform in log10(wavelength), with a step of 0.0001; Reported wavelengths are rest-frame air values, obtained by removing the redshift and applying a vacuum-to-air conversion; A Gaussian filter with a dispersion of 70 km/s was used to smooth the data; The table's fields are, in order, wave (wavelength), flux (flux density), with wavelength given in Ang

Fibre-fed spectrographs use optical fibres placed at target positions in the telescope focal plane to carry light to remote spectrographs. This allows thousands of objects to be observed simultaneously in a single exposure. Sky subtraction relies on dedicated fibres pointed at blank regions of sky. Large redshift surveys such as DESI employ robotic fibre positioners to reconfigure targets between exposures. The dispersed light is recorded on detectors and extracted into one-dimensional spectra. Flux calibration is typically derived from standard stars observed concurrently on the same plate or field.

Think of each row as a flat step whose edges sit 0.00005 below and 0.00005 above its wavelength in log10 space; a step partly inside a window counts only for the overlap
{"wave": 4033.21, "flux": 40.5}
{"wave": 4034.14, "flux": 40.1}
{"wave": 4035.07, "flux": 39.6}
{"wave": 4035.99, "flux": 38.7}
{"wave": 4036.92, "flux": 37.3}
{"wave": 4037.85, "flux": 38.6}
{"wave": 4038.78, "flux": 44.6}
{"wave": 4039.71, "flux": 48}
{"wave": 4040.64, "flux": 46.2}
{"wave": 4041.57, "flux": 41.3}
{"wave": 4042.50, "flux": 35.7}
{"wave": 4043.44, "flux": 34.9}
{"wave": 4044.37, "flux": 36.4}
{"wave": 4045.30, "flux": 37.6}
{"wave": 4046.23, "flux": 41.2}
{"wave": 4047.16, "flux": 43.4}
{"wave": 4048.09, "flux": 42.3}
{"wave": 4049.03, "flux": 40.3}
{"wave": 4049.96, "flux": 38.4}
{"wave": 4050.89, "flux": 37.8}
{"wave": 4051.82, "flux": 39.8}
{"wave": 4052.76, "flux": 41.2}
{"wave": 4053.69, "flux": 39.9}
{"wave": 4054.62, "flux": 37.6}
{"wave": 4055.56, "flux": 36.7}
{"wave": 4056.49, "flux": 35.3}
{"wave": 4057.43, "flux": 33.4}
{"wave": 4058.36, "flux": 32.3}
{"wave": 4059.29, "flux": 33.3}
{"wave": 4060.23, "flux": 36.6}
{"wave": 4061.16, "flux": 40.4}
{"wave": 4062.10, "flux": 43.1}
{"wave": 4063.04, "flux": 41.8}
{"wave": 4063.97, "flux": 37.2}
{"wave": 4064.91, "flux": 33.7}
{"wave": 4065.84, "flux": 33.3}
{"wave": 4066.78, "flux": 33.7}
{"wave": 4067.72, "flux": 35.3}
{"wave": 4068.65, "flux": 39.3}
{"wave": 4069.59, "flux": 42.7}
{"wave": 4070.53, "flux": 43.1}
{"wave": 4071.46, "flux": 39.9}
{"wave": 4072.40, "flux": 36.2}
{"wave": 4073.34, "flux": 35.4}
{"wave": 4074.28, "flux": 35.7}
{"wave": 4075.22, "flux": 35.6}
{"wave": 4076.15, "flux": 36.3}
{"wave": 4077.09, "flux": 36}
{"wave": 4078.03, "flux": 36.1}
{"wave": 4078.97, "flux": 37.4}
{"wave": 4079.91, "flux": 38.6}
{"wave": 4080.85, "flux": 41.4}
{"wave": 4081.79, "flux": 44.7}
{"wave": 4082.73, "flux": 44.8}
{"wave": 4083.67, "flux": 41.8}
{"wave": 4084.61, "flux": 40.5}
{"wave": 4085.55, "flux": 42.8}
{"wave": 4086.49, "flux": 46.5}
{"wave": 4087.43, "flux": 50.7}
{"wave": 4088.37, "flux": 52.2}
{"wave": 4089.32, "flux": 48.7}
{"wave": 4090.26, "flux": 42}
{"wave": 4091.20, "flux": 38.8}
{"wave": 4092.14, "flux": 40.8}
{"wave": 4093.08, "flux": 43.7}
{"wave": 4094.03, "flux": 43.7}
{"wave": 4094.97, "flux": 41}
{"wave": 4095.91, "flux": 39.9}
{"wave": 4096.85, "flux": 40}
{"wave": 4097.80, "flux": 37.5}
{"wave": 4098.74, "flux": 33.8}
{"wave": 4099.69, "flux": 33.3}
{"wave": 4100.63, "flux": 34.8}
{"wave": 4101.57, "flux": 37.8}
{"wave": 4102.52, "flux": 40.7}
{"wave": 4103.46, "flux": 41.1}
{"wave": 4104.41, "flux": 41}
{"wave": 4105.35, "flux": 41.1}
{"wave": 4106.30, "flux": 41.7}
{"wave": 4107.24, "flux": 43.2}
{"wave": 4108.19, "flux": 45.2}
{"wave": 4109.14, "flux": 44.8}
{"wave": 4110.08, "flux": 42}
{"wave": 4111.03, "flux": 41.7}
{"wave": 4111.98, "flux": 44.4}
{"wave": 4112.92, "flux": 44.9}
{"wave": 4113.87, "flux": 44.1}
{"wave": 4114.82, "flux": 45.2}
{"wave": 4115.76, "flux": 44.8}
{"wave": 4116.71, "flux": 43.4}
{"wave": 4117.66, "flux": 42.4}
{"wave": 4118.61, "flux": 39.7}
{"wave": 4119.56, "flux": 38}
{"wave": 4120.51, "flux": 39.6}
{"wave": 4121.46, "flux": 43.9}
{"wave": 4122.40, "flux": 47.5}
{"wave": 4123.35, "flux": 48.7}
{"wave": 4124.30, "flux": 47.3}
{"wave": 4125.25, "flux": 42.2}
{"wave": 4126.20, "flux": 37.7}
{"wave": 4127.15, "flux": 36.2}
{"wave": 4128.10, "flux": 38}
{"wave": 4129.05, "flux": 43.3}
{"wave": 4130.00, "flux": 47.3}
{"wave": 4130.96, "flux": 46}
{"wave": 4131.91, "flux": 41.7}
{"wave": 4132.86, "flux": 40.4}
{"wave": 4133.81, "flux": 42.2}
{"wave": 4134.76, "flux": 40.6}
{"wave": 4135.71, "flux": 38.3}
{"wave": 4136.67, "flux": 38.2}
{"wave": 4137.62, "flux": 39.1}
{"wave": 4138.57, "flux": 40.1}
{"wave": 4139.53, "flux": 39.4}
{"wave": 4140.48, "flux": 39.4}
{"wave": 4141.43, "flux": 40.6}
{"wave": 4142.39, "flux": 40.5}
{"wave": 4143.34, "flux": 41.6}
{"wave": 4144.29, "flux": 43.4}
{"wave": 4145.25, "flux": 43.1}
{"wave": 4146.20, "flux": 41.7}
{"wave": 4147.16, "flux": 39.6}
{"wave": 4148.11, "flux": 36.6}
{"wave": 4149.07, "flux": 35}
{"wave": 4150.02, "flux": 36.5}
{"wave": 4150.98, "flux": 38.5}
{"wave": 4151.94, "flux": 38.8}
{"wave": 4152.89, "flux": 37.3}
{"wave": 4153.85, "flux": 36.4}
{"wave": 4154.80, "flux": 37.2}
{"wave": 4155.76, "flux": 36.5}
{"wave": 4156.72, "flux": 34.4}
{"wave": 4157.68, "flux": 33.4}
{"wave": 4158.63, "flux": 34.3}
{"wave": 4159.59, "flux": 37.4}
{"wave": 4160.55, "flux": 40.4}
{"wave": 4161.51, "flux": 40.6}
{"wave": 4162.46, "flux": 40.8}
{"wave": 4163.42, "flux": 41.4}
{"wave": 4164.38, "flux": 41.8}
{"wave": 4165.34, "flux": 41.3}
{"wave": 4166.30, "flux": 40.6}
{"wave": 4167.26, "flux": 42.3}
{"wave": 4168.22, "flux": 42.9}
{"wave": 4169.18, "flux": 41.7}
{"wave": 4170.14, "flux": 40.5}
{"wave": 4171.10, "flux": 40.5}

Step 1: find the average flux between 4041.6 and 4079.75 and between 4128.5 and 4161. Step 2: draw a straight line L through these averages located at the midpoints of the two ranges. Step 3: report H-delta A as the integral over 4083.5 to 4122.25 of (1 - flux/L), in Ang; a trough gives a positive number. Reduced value -3.6 Ang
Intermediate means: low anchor 37.7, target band 42.1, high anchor 39.4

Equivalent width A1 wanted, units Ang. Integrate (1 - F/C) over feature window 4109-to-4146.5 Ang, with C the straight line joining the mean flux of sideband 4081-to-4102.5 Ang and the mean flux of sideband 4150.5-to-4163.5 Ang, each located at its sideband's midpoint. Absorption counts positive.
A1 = -2.48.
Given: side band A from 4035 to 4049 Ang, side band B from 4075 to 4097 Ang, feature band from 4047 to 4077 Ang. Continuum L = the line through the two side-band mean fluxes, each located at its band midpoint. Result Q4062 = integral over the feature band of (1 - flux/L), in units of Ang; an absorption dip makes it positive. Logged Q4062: 2.44 Ang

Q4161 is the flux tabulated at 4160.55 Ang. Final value 40.4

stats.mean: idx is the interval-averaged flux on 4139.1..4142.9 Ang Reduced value 40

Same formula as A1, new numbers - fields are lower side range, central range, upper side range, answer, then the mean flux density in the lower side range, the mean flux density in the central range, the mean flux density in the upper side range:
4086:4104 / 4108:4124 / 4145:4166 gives -1.3 Ang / 41.4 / 43.6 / 38.3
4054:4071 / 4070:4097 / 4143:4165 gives -2.7 Ang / 37.2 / 41.2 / 38.6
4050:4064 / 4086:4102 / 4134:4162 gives -1.4 Ang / 37.8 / 41.5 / 38.6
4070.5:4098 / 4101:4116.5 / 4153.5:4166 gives -1.0 Ang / 41.1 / 42.7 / 38.2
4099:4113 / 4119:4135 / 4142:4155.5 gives -1.0 Ang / 41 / 42.4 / 39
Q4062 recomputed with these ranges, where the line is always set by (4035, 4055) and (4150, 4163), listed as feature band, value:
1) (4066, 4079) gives 0.7 Ang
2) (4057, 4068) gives 1.0 Ang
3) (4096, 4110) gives -0.4 Ang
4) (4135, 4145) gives -0.6 Ang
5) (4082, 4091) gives -1.4 Ang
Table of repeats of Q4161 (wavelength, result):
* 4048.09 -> 42.3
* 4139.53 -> 39.4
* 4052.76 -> 41.2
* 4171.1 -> 40.5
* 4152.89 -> 37.3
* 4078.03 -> 36.1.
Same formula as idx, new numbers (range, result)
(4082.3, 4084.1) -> 43.3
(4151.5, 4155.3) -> 37.5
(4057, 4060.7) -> 34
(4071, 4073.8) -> 37.1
